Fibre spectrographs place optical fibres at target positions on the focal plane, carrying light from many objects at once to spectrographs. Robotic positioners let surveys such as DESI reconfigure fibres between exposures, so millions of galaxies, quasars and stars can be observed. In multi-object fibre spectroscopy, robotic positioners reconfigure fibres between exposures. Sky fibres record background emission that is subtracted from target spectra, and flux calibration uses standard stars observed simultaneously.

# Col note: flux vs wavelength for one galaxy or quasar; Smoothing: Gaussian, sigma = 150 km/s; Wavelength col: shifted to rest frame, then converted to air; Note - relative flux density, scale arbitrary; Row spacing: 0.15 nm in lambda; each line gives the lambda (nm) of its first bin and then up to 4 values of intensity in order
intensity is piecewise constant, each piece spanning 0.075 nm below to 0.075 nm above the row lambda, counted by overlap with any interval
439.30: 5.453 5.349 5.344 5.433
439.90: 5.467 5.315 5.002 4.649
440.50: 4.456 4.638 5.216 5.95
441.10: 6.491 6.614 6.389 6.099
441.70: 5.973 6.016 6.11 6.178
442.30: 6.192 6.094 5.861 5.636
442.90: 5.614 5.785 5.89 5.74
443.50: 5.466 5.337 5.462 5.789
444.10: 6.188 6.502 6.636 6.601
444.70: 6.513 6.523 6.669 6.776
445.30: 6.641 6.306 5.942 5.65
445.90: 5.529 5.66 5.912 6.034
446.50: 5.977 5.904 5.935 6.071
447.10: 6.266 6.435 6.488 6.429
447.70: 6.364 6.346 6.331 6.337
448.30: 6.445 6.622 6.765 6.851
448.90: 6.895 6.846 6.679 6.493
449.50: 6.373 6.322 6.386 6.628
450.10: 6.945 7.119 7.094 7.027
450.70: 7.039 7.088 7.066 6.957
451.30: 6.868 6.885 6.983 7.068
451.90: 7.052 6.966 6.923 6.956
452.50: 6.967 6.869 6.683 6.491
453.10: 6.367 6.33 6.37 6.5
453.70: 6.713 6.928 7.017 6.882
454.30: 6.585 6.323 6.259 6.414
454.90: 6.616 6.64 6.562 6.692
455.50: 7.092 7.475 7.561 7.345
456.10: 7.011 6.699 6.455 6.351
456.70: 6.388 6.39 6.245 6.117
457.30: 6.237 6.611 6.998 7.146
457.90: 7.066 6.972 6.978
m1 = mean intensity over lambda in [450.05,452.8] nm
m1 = 6.98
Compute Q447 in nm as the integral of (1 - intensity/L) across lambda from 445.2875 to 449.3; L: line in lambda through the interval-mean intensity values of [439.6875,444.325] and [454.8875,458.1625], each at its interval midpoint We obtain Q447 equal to -0.113 nm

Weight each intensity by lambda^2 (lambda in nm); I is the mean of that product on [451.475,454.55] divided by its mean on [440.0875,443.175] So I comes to 1.2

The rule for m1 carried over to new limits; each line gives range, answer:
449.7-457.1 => 6.78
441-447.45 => 6.09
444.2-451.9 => 6.52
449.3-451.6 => 6.83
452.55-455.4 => 6.59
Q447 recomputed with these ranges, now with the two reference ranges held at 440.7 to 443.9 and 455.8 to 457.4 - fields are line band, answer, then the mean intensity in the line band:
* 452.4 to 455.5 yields -0.08 nm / 6.62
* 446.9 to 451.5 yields -0.32 nm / 6.66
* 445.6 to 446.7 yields 0.05 nm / 5.82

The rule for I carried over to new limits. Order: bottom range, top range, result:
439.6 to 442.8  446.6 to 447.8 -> 1.13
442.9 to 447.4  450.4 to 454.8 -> 1.15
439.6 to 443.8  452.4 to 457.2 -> 1.25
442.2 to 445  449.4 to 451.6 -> 1.17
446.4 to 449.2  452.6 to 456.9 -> 1.08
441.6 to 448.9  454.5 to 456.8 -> 1.15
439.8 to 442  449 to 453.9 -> 1.27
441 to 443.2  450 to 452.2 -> 1.20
